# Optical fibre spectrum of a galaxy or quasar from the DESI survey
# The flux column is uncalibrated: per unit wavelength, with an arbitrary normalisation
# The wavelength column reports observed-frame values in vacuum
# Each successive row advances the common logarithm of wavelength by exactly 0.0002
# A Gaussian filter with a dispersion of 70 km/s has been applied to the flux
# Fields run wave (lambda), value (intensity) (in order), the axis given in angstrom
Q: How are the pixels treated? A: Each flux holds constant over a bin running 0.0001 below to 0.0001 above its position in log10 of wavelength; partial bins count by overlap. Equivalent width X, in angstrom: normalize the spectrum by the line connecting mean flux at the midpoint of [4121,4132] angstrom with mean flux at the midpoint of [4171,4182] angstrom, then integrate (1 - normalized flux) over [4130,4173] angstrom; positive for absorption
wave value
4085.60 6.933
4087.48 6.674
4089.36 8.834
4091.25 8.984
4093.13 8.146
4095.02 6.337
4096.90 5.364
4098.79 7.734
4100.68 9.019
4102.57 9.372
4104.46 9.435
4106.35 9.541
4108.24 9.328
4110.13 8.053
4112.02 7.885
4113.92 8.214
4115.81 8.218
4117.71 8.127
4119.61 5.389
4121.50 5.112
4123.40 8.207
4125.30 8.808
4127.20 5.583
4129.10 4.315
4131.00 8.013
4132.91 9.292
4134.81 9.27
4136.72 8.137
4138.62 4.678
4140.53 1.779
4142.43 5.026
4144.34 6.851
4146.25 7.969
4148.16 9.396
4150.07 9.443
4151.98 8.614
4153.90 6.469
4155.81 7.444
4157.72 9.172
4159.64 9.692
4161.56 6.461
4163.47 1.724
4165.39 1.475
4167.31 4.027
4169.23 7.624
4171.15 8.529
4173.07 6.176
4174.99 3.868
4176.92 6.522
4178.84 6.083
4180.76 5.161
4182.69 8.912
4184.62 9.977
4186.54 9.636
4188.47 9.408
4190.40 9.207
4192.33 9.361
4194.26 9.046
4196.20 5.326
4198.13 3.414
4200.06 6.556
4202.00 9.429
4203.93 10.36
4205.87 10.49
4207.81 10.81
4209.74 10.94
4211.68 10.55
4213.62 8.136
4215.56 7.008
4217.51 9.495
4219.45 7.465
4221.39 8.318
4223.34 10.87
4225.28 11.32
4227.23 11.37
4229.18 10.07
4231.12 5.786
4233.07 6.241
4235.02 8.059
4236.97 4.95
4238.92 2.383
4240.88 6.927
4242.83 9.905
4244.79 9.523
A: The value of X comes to -3.4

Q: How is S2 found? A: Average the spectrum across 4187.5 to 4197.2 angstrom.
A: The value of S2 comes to 8.44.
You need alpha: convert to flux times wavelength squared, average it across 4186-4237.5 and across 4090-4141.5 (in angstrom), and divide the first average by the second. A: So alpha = 1.2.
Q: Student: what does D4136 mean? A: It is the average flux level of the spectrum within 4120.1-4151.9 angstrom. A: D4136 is 7.02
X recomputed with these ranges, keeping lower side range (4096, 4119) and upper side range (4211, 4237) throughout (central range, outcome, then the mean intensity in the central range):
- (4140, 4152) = 1.9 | 7.08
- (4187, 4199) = 1.1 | 7.74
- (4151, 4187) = 7.7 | 6.68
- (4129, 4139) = 0.8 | 7.69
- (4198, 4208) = -0.2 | 8.76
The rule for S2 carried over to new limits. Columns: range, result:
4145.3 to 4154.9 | 8.37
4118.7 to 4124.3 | 6.23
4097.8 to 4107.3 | 9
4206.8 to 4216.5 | 9.51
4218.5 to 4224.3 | 8.88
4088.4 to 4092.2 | 8.9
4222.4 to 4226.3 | 11.1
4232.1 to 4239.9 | 5.41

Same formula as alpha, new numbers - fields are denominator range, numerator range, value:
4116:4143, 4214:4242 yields 1.25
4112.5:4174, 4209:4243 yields 1.25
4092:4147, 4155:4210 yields 1.04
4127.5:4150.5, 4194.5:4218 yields 1.27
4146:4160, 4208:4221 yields 1.09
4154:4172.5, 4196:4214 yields 1.43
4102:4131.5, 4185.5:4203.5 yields 1.08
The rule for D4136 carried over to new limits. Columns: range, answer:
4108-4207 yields 7.25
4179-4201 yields 7.76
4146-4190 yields 7.13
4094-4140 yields 7.59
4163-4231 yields 7.99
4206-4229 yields 9.71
